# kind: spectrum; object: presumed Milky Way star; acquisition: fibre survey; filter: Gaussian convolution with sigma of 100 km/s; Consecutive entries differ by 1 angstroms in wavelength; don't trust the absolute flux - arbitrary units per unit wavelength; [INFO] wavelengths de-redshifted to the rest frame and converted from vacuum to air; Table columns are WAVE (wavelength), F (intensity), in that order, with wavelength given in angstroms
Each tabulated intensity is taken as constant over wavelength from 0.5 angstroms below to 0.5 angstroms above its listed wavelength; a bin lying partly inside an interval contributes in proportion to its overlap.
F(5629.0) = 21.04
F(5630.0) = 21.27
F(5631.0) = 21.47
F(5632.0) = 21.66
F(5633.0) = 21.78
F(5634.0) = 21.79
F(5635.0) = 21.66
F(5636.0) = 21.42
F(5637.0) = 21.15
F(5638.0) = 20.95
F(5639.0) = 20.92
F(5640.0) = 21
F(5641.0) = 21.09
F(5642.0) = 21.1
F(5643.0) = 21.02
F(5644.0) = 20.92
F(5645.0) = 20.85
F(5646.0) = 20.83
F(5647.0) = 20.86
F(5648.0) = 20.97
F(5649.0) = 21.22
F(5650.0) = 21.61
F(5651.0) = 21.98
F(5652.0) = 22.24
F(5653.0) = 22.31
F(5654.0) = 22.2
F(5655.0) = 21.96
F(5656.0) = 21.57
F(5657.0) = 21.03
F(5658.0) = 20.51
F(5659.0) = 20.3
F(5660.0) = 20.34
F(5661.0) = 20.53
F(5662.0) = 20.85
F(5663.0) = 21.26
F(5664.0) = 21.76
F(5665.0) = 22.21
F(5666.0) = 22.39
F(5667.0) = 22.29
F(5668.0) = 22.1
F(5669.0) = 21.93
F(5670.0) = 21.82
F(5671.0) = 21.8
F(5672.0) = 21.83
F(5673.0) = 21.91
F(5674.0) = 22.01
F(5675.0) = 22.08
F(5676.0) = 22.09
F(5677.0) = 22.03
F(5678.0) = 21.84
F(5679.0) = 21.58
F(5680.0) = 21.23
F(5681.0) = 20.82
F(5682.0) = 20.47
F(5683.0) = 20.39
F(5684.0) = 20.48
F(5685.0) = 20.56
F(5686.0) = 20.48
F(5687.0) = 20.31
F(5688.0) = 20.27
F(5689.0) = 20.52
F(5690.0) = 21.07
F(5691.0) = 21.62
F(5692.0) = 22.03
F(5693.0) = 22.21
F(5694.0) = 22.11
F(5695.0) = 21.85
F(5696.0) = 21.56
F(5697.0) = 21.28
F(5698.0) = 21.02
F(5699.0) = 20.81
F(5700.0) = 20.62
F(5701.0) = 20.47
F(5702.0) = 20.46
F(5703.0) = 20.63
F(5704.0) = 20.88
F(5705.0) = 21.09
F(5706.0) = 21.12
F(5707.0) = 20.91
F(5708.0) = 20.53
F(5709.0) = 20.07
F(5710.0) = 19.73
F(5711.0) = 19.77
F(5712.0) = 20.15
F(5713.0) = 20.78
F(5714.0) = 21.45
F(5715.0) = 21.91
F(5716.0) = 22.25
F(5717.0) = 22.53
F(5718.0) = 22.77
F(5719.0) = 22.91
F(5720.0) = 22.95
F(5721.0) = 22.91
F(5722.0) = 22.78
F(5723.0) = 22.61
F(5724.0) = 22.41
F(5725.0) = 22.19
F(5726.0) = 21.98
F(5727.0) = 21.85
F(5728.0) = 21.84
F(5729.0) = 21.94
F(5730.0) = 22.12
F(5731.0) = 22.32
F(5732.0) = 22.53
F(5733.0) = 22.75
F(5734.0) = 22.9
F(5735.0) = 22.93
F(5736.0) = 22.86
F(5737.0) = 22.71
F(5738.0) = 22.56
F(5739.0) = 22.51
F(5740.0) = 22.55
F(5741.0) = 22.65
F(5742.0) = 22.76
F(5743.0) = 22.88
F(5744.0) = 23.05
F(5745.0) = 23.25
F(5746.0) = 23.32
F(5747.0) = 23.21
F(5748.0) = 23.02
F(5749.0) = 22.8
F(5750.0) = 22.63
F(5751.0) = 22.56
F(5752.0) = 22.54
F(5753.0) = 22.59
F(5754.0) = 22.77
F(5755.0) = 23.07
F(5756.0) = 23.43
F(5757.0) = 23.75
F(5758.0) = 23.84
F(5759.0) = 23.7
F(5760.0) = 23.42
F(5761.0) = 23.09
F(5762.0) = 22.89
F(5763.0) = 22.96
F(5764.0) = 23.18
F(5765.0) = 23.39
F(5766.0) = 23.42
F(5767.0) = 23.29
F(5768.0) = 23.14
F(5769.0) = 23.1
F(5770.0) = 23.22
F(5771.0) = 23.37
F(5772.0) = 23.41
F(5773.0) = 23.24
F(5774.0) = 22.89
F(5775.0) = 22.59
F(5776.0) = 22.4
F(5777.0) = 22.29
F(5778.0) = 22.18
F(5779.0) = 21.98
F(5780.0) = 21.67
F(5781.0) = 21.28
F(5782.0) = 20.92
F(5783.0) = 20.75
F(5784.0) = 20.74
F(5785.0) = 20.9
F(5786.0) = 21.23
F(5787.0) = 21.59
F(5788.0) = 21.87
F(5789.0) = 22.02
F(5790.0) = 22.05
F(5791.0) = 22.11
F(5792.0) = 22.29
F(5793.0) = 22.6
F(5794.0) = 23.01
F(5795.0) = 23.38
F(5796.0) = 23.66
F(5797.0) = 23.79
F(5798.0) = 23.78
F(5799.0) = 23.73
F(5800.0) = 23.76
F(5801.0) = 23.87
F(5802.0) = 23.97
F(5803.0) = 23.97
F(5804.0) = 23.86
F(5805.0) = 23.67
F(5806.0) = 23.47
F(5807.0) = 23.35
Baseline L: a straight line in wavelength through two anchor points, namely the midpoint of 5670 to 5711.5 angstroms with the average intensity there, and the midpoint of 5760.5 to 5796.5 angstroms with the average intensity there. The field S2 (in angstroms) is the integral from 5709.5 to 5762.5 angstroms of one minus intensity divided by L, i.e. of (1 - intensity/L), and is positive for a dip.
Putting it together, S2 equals -1.77 angstroms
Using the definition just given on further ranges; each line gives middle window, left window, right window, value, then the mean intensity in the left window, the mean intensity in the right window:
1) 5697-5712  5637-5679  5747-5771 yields 1.11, 21.5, 23.1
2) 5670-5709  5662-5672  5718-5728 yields 1.68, 21.9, 22.5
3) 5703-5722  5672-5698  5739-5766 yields 0.55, 21.3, 23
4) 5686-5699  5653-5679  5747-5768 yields 0.47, 21.6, 23.1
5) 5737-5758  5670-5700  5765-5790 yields -0.93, 21.3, 22.2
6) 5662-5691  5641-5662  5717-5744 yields 0.30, 21.2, 22.6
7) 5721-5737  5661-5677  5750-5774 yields 0.20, 21.9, 23.2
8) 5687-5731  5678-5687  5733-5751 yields 0.49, 20.8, 22.8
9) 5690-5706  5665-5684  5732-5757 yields 0.61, 21.7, 22.9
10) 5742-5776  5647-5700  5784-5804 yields -1.09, 21.4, 22.8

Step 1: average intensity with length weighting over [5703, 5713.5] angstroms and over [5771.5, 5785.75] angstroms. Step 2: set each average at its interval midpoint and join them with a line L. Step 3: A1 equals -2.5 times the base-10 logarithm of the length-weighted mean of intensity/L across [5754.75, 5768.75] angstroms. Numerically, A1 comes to -0.08 mag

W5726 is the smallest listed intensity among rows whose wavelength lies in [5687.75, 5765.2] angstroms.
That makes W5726 19.73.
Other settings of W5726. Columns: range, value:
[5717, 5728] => 21.84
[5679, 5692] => 20.27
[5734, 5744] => 22.51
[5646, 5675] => 20.3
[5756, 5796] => 20.74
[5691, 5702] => 20.46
